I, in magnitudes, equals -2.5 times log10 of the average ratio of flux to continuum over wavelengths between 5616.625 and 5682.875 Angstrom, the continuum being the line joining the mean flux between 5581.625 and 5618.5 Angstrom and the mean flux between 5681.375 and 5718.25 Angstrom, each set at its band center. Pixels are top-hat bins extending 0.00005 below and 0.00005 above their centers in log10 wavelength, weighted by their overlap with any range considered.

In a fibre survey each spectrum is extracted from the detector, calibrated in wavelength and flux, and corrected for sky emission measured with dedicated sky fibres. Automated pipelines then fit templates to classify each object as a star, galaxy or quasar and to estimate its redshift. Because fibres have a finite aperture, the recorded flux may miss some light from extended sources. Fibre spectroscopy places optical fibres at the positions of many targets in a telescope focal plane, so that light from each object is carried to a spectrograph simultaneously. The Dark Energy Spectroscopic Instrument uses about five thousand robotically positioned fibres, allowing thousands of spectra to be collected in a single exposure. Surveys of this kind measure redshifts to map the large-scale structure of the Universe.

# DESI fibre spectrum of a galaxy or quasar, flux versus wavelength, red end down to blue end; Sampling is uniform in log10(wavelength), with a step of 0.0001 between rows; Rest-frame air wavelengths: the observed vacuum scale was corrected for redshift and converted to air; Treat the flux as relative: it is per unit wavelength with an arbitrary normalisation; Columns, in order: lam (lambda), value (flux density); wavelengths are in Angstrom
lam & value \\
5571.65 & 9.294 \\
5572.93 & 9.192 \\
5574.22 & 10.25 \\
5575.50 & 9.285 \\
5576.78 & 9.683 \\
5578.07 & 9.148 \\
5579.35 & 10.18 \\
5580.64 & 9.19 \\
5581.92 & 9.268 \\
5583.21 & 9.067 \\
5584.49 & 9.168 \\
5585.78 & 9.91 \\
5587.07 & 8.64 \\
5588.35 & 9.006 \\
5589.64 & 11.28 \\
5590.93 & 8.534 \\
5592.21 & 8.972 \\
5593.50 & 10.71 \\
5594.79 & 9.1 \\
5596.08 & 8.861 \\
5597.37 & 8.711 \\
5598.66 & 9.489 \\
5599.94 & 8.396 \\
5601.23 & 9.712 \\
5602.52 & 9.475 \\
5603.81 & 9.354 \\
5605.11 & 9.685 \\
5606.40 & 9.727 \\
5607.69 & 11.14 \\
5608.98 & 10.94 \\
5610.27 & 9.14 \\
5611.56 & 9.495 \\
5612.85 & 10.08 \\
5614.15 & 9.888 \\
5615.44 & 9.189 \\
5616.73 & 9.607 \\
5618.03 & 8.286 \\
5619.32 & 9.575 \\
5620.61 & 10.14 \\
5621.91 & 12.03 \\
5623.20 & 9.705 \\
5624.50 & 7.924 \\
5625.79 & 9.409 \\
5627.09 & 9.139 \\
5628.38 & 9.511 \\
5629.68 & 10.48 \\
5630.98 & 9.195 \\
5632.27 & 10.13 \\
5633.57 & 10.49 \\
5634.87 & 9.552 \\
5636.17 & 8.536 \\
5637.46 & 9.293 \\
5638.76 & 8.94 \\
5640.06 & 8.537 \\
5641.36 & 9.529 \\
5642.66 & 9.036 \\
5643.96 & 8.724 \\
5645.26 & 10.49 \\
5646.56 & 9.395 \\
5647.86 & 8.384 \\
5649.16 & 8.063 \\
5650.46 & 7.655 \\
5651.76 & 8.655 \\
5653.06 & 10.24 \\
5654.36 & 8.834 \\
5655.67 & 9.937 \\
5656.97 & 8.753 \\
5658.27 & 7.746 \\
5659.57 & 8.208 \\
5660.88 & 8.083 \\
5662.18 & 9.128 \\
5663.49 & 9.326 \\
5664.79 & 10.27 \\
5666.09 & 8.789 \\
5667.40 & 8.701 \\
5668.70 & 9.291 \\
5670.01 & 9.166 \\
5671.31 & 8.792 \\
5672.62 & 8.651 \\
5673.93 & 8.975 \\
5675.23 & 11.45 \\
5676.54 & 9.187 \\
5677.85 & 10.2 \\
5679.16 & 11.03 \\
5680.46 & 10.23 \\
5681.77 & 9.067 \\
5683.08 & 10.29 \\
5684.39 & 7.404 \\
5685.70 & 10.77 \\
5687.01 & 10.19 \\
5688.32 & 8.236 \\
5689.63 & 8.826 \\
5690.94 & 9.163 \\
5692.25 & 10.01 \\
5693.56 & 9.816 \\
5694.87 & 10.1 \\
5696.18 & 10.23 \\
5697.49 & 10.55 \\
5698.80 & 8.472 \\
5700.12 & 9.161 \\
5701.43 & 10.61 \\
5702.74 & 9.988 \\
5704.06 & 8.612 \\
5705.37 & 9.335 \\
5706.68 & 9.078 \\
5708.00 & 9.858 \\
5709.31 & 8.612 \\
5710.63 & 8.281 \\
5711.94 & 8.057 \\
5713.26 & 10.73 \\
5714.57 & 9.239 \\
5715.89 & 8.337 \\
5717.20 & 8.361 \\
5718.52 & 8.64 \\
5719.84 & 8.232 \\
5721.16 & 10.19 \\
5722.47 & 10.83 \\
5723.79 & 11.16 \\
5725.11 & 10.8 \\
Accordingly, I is 0.01 mag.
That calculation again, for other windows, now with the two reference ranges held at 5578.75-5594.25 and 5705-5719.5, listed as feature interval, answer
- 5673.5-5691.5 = -0.07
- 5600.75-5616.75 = -0.05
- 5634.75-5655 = 0.03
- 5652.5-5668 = 0.02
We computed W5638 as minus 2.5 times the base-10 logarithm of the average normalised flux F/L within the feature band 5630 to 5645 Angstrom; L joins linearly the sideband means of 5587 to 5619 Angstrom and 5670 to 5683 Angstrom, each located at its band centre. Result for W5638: 0.03 mag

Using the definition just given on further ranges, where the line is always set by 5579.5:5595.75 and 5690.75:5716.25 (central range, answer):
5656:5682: 0.02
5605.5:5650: -0.01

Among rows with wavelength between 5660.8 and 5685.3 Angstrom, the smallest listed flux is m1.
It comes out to 7.404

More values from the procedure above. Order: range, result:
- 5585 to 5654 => 7.655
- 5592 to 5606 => 8.396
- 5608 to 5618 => 9.14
